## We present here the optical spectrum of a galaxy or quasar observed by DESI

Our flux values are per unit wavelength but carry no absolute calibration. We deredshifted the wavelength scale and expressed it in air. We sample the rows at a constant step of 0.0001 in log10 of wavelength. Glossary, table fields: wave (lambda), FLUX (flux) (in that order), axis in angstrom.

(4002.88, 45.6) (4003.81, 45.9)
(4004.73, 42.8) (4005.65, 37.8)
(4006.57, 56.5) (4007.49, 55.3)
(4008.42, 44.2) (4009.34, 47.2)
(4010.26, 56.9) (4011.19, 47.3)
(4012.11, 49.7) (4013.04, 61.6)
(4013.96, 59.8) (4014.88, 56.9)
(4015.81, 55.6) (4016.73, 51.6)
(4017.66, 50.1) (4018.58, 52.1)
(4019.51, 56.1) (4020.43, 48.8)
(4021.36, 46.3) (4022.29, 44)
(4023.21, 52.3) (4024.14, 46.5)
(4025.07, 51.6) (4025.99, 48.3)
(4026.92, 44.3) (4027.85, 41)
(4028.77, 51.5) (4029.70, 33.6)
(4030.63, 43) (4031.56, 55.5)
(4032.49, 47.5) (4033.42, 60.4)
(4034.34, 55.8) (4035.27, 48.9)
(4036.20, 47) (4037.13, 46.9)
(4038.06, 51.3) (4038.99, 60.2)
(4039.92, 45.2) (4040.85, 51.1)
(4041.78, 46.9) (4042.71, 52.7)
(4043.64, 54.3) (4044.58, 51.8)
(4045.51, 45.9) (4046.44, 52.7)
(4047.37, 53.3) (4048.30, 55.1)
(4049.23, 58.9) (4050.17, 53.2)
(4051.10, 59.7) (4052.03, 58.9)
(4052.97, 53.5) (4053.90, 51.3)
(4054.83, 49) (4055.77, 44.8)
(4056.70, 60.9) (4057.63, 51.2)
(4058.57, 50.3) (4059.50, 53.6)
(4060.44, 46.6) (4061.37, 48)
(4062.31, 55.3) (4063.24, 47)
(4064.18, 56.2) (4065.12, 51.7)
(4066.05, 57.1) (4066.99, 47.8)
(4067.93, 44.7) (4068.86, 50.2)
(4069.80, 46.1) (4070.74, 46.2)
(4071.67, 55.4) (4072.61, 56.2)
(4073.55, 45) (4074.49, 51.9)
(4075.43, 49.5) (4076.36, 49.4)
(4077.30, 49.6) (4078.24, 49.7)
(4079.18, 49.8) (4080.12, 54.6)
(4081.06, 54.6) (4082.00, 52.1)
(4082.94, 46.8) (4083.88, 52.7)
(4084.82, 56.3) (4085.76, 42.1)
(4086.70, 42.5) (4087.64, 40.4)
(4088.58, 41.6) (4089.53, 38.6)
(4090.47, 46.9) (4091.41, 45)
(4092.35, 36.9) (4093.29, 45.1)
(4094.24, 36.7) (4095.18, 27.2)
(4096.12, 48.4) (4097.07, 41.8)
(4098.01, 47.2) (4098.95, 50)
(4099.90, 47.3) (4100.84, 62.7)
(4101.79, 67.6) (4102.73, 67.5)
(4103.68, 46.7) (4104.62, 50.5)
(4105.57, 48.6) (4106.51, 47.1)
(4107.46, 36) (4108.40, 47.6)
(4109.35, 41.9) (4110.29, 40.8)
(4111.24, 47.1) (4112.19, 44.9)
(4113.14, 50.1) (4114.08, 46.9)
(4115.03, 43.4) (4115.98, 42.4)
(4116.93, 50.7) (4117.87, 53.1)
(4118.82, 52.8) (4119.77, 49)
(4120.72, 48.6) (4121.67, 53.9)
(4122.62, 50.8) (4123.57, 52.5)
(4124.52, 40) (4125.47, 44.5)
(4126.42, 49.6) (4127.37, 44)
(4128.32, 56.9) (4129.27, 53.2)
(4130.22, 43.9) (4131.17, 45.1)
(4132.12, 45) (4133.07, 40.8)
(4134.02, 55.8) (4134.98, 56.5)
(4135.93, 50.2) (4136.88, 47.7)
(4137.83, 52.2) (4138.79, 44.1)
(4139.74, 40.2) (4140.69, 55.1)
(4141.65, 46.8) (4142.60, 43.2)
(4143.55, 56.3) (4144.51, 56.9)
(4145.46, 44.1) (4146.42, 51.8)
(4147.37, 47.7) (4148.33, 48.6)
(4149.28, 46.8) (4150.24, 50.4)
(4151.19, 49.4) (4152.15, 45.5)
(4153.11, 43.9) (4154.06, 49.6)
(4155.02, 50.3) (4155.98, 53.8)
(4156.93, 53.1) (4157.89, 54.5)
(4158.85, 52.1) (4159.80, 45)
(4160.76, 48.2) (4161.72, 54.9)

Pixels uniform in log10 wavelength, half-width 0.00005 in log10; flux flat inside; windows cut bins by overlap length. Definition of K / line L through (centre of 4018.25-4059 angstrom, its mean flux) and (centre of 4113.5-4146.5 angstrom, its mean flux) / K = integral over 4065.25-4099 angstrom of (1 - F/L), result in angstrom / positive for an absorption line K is 1.8 angstrom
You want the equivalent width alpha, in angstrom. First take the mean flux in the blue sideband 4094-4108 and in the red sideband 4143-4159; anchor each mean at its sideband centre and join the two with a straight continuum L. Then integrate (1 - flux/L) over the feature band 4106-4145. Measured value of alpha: 1.1 angstrom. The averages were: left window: 48.6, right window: 50.2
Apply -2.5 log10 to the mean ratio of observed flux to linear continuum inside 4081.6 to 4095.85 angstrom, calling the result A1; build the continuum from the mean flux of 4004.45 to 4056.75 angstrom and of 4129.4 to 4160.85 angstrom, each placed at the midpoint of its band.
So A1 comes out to 0.15 mag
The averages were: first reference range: 50.9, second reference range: 49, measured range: 43.4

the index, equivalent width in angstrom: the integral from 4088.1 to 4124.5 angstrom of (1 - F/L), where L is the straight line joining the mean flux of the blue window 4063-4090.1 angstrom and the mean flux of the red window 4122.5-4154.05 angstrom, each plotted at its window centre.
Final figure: 1.23 angstrom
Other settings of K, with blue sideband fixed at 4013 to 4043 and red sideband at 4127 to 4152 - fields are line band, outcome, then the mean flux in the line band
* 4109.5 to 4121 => 0.45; 47.3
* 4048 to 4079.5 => -1.09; 51.6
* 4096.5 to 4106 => -0.69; 52.9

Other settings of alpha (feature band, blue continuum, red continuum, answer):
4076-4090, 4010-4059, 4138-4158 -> 0.7 angstrom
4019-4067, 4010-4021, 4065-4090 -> 0.6 angstrom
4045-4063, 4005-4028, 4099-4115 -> -0.9 angstrom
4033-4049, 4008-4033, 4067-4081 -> -0.6 angstrom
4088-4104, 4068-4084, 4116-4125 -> 1.0 angstrom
